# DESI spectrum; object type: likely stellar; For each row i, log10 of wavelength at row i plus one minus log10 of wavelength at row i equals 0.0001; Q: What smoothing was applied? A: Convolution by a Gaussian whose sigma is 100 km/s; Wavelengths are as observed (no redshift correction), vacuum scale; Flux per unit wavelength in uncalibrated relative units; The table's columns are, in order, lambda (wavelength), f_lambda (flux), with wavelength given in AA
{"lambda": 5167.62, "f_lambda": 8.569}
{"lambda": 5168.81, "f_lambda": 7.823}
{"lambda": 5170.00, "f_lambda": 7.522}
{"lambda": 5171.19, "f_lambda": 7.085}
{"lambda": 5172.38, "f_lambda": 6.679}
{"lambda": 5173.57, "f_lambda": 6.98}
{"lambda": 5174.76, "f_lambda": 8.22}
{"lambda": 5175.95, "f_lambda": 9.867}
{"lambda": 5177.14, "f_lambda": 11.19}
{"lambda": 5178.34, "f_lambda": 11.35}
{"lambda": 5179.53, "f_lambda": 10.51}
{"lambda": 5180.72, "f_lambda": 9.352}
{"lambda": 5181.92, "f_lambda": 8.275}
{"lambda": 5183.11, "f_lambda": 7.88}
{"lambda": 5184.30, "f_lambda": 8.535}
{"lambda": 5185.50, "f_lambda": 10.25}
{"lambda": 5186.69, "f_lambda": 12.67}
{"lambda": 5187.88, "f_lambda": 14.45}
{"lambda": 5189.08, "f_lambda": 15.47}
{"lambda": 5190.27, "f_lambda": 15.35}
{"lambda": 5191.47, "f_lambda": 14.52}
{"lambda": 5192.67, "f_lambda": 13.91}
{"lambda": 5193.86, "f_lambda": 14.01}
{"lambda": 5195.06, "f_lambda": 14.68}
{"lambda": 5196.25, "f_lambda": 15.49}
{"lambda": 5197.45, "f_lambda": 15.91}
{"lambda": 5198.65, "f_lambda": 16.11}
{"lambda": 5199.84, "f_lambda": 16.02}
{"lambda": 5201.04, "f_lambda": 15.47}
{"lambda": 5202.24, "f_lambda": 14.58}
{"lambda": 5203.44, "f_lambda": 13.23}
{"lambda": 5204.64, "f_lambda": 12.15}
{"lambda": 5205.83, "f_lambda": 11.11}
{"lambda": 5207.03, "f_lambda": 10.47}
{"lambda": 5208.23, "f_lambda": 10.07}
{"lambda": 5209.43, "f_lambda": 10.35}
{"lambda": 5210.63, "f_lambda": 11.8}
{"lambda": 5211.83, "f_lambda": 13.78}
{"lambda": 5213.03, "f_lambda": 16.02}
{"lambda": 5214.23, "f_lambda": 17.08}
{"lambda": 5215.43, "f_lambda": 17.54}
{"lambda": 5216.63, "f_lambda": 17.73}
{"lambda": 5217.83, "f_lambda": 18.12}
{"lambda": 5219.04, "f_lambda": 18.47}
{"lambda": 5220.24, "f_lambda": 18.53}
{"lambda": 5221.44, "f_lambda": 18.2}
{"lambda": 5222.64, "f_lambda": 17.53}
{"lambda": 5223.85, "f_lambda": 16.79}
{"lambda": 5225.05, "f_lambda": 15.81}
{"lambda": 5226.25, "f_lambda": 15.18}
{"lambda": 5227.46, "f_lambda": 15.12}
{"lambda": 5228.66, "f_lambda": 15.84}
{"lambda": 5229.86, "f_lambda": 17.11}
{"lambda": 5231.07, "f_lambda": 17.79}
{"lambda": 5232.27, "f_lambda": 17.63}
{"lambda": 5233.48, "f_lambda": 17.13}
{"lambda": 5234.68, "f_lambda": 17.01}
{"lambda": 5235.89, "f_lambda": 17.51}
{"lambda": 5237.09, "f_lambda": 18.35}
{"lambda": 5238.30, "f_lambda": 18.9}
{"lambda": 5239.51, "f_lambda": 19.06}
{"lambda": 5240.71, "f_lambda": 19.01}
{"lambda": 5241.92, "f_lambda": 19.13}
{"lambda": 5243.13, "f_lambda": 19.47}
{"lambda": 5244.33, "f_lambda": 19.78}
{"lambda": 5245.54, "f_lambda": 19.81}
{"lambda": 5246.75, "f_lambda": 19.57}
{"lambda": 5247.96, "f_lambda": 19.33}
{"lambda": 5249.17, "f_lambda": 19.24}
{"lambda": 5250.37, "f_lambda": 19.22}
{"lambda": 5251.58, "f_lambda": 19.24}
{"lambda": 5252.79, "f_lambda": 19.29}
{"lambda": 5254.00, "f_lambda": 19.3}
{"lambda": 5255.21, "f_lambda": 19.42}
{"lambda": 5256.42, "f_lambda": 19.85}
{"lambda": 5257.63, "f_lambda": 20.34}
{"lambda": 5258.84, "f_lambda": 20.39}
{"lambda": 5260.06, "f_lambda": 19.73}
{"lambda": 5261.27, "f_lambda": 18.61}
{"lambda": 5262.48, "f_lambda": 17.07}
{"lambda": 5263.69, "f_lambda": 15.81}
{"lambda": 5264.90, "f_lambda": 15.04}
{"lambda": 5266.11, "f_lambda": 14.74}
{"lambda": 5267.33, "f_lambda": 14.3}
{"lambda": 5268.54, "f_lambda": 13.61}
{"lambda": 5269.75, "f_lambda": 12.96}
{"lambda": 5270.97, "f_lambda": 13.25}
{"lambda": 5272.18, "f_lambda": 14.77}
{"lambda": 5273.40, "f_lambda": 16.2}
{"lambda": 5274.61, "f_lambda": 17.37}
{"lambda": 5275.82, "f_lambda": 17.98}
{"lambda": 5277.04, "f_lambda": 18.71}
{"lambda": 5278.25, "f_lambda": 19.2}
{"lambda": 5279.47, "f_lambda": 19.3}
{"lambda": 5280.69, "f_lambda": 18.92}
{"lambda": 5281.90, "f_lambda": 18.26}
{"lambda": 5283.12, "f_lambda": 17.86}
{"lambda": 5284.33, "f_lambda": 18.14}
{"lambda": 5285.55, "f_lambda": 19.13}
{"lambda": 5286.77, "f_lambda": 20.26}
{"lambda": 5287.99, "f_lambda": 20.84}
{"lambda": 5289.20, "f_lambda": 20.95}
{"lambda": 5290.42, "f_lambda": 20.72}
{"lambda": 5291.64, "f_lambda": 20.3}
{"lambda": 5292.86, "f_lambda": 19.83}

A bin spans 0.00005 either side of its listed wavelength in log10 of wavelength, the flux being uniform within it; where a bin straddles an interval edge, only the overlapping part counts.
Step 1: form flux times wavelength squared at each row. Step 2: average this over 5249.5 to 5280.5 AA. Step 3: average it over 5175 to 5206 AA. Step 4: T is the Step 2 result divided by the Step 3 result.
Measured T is 1.41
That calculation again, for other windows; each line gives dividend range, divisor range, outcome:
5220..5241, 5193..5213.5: 1.29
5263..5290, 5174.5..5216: 1.38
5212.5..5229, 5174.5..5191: 1.56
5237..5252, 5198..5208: 1.45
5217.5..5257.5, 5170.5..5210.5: 1.56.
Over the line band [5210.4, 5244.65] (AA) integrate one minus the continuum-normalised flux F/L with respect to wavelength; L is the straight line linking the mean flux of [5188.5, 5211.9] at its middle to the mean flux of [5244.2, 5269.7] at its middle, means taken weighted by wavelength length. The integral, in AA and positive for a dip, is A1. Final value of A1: -3.2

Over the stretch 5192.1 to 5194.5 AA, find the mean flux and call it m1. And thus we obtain 14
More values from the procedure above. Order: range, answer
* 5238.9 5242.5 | 19.1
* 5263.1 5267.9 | 15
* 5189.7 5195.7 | 14.5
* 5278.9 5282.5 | 18.8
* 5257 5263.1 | 19.2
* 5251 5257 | 19.4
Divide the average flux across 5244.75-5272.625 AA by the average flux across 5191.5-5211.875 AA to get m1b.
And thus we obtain 1.31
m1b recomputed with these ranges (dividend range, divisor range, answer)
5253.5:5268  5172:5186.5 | 1.93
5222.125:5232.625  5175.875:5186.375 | 1.69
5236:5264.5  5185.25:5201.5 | 1.30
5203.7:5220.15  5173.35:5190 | 1.36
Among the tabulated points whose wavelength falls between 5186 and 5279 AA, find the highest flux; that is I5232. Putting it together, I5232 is 20.39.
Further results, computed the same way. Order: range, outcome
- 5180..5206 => 16.11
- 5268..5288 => 20.84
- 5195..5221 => 18.53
